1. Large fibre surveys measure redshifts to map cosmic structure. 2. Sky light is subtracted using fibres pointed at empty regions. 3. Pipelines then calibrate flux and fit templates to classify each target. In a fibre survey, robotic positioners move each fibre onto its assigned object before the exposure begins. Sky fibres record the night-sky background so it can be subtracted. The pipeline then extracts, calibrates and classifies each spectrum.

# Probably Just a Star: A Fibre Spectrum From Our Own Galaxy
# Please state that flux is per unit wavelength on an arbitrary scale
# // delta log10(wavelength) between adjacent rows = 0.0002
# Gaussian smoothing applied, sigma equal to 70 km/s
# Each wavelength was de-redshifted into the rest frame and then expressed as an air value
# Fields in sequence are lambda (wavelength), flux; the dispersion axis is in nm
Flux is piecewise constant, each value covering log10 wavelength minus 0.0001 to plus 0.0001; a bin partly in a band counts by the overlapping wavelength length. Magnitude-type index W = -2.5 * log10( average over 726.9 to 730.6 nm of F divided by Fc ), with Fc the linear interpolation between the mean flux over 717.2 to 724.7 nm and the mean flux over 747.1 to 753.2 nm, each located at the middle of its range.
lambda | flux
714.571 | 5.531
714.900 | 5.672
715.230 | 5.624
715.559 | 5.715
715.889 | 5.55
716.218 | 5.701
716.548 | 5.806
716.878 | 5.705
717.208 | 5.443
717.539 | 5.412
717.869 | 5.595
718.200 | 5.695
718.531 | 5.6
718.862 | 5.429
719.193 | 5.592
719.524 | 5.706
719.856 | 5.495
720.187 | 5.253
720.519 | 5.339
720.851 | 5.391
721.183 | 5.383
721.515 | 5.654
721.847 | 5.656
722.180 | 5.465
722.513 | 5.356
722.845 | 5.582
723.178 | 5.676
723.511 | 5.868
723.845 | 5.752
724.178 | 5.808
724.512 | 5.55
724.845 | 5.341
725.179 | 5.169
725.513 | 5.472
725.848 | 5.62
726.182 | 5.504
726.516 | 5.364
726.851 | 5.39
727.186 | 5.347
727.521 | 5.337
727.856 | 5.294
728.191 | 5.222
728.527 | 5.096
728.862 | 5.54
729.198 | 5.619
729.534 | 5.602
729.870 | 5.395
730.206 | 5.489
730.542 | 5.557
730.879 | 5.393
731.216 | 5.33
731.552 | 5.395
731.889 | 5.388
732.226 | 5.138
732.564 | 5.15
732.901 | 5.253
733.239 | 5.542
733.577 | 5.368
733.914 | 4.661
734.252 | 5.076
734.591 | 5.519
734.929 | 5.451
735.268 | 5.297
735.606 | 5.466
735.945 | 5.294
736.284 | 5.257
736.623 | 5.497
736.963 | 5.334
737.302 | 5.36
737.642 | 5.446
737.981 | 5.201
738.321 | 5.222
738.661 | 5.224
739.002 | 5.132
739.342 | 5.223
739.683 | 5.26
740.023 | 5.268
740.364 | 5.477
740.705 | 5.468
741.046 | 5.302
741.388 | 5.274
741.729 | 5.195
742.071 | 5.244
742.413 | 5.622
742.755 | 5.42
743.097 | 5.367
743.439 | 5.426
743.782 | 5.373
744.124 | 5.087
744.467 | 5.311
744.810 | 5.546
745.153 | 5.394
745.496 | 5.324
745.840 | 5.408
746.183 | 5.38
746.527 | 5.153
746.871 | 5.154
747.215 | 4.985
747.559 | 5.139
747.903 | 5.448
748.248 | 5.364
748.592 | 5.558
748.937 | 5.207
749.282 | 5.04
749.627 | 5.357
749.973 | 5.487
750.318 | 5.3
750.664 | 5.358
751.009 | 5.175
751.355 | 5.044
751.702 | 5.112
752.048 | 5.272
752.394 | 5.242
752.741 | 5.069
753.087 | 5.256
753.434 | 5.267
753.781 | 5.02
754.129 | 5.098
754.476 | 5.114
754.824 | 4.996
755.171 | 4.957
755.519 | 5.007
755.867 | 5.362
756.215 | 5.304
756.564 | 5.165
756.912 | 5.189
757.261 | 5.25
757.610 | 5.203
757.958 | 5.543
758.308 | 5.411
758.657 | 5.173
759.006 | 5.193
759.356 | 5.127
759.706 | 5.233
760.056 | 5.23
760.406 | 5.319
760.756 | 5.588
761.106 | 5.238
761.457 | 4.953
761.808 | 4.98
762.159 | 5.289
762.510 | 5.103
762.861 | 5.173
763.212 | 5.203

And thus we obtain 0.013 mag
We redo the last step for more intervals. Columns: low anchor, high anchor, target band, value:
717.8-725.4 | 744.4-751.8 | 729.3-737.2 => 0.016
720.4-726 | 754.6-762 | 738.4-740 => 0.035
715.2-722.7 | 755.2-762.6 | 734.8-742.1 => 0.016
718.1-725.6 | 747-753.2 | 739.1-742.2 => 0.009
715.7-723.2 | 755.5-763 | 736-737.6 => 0.009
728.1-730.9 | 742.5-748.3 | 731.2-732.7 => 0.029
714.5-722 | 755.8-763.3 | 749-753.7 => 0.016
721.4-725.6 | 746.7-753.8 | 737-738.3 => 0.013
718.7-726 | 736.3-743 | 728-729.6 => 0.010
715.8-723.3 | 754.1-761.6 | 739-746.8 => 0.002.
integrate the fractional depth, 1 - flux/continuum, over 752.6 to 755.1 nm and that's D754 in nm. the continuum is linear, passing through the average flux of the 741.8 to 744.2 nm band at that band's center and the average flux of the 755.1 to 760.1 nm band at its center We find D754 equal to 0.07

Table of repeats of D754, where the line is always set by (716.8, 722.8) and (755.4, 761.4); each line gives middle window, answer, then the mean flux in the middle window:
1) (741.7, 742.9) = -0.01 nm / 5.39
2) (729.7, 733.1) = 0.05 nm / 5.35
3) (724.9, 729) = 0.08 nm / 5.36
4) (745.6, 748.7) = 0.03 nm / 5.28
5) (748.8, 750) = 0.02 nm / 5.25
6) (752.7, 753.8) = 0.02 nm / 5.18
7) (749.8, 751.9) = 0.03 nm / 5.25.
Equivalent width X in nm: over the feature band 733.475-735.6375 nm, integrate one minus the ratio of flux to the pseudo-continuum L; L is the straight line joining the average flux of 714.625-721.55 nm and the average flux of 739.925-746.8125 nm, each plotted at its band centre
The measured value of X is 0.070 nm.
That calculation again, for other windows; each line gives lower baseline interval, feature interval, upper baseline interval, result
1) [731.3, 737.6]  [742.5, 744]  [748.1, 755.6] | -0.042 nm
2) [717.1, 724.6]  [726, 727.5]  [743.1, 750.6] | 0.027 nm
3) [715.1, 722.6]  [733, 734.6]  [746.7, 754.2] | 0.056 nm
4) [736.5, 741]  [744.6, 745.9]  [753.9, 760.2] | -0.035 nm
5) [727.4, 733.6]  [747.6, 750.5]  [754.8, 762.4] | -0.036 nm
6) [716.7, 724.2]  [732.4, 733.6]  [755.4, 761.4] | 0.029 nm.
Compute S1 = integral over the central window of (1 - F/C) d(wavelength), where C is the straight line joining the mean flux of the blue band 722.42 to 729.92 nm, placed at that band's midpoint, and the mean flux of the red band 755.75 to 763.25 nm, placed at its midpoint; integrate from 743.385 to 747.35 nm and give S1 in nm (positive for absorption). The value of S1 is 0.03 nm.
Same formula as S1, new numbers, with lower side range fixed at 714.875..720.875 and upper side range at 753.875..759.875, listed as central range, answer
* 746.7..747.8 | 0.04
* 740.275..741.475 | -0.01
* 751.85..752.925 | 0.01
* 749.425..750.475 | -0.02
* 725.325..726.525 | 0.00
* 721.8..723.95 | -0.04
